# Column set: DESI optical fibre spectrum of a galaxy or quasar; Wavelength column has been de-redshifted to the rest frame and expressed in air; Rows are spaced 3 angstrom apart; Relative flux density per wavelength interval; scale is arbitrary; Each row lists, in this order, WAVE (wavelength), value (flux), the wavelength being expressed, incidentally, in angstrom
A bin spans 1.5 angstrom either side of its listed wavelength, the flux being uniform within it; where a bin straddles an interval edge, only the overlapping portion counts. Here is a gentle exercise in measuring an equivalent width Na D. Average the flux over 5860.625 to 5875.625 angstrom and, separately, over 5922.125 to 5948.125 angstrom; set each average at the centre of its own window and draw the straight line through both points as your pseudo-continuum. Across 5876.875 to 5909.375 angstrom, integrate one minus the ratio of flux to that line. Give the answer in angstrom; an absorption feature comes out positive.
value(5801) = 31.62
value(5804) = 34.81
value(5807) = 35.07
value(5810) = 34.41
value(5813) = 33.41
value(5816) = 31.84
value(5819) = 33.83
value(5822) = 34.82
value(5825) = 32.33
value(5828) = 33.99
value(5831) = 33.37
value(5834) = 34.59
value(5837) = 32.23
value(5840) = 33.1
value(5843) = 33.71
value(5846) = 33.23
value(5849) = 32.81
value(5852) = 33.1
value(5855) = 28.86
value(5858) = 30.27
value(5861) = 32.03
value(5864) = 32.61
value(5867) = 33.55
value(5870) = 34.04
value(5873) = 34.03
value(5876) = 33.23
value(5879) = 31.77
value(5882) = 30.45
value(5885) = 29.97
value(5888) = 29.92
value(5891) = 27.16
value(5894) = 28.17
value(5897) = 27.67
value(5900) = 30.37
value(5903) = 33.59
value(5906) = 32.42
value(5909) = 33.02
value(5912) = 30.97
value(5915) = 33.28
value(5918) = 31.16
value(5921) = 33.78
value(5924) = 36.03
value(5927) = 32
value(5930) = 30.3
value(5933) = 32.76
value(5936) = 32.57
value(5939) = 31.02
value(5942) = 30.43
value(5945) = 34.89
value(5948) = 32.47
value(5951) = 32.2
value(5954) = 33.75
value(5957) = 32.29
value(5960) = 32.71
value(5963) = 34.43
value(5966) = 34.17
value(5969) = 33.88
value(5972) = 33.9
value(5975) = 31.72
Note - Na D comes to 2.6 angstrom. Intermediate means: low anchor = 33.3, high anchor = 32.5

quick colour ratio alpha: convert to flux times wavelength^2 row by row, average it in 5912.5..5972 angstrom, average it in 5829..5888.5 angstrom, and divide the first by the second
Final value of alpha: 1.04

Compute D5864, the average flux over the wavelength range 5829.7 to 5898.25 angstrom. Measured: 31.7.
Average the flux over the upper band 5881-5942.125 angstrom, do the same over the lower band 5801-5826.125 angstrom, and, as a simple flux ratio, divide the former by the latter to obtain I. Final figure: 0.93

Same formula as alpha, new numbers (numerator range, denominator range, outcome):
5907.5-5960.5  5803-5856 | 1.01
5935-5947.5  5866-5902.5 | 1.06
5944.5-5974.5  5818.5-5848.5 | 1.04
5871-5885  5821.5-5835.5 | 0.97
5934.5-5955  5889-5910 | 1.09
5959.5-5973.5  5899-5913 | 1.08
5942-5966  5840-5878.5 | 1.05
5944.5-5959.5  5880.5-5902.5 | 1.15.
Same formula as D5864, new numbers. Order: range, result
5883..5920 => 30.7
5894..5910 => 31.1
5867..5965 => 32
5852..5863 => 30.9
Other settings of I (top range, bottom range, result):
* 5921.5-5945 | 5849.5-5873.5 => 1.00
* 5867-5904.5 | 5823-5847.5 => 0.93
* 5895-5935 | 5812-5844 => 0.96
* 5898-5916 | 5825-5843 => 0.96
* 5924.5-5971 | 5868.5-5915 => 1.05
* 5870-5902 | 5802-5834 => 0.90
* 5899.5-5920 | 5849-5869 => 1.01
